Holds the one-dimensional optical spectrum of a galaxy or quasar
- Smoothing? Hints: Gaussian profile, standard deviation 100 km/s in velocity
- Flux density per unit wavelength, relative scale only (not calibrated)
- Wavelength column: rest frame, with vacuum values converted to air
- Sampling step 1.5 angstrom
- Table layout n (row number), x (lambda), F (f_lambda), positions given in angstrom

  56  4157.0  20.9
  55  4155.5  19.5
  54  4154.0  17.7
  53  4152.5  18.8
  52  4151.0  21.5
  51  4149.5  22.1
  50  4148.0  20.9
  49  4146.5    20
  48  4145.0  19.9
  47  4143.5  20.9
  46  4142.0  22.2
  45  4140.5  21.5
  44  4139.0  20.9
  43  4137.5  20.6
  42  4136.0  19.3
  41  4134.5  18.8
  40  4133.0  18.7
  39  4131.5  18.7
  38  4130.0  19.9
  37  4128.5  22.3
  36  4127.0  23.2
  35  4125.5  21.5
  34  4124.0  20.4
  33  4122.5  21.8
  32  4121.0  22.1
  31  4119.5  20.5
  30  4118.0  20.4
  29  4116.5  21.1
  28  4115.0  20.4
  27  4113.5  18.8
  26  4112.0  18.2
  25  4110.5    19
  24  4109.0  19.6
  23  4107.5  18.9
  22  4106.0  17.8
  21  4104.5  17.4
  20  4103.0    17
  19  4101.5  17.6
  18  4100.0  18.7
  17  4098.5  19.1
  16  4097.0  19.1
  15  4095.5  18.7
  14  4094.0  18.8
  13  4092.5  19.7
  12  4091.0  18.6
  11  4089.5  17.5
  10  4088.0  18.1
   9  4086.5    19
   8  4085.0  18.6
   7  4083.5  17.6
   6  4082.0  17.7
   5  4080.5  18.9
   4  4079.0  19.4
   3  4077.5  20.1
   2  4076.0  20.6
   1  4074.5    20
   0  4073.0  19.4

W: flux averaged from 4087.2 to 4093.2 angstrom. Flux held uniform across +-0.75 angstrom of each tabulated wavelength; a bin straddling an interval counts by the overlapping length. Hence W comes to 18.5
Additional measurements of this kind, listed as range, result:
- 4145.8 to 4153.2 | 20.7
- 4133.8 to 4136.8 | 19.1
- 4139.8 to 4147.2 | 20.9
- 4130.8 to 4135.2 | 18.7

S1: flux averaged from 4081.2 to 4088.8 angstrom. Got 18.2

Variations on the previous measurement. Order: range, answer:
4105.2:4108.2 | 18.3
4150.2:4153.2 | 20.2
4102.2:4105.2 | 17.2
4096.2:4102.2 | 18.6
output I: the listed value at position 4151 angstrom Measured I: 21.5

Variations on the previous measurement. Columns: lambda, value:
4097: 19.1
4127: 23.2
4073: 19.4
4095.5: 18.7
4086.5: 19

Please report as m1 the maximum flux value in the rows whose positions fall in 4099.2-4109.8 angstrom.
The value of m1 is 19.6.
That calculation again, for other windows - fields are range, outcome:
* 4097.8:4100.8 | 19.1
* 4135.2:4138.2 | 20.6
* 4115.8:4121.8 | 22.1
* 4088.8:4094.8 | 19.7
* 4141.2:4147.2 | 22.2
